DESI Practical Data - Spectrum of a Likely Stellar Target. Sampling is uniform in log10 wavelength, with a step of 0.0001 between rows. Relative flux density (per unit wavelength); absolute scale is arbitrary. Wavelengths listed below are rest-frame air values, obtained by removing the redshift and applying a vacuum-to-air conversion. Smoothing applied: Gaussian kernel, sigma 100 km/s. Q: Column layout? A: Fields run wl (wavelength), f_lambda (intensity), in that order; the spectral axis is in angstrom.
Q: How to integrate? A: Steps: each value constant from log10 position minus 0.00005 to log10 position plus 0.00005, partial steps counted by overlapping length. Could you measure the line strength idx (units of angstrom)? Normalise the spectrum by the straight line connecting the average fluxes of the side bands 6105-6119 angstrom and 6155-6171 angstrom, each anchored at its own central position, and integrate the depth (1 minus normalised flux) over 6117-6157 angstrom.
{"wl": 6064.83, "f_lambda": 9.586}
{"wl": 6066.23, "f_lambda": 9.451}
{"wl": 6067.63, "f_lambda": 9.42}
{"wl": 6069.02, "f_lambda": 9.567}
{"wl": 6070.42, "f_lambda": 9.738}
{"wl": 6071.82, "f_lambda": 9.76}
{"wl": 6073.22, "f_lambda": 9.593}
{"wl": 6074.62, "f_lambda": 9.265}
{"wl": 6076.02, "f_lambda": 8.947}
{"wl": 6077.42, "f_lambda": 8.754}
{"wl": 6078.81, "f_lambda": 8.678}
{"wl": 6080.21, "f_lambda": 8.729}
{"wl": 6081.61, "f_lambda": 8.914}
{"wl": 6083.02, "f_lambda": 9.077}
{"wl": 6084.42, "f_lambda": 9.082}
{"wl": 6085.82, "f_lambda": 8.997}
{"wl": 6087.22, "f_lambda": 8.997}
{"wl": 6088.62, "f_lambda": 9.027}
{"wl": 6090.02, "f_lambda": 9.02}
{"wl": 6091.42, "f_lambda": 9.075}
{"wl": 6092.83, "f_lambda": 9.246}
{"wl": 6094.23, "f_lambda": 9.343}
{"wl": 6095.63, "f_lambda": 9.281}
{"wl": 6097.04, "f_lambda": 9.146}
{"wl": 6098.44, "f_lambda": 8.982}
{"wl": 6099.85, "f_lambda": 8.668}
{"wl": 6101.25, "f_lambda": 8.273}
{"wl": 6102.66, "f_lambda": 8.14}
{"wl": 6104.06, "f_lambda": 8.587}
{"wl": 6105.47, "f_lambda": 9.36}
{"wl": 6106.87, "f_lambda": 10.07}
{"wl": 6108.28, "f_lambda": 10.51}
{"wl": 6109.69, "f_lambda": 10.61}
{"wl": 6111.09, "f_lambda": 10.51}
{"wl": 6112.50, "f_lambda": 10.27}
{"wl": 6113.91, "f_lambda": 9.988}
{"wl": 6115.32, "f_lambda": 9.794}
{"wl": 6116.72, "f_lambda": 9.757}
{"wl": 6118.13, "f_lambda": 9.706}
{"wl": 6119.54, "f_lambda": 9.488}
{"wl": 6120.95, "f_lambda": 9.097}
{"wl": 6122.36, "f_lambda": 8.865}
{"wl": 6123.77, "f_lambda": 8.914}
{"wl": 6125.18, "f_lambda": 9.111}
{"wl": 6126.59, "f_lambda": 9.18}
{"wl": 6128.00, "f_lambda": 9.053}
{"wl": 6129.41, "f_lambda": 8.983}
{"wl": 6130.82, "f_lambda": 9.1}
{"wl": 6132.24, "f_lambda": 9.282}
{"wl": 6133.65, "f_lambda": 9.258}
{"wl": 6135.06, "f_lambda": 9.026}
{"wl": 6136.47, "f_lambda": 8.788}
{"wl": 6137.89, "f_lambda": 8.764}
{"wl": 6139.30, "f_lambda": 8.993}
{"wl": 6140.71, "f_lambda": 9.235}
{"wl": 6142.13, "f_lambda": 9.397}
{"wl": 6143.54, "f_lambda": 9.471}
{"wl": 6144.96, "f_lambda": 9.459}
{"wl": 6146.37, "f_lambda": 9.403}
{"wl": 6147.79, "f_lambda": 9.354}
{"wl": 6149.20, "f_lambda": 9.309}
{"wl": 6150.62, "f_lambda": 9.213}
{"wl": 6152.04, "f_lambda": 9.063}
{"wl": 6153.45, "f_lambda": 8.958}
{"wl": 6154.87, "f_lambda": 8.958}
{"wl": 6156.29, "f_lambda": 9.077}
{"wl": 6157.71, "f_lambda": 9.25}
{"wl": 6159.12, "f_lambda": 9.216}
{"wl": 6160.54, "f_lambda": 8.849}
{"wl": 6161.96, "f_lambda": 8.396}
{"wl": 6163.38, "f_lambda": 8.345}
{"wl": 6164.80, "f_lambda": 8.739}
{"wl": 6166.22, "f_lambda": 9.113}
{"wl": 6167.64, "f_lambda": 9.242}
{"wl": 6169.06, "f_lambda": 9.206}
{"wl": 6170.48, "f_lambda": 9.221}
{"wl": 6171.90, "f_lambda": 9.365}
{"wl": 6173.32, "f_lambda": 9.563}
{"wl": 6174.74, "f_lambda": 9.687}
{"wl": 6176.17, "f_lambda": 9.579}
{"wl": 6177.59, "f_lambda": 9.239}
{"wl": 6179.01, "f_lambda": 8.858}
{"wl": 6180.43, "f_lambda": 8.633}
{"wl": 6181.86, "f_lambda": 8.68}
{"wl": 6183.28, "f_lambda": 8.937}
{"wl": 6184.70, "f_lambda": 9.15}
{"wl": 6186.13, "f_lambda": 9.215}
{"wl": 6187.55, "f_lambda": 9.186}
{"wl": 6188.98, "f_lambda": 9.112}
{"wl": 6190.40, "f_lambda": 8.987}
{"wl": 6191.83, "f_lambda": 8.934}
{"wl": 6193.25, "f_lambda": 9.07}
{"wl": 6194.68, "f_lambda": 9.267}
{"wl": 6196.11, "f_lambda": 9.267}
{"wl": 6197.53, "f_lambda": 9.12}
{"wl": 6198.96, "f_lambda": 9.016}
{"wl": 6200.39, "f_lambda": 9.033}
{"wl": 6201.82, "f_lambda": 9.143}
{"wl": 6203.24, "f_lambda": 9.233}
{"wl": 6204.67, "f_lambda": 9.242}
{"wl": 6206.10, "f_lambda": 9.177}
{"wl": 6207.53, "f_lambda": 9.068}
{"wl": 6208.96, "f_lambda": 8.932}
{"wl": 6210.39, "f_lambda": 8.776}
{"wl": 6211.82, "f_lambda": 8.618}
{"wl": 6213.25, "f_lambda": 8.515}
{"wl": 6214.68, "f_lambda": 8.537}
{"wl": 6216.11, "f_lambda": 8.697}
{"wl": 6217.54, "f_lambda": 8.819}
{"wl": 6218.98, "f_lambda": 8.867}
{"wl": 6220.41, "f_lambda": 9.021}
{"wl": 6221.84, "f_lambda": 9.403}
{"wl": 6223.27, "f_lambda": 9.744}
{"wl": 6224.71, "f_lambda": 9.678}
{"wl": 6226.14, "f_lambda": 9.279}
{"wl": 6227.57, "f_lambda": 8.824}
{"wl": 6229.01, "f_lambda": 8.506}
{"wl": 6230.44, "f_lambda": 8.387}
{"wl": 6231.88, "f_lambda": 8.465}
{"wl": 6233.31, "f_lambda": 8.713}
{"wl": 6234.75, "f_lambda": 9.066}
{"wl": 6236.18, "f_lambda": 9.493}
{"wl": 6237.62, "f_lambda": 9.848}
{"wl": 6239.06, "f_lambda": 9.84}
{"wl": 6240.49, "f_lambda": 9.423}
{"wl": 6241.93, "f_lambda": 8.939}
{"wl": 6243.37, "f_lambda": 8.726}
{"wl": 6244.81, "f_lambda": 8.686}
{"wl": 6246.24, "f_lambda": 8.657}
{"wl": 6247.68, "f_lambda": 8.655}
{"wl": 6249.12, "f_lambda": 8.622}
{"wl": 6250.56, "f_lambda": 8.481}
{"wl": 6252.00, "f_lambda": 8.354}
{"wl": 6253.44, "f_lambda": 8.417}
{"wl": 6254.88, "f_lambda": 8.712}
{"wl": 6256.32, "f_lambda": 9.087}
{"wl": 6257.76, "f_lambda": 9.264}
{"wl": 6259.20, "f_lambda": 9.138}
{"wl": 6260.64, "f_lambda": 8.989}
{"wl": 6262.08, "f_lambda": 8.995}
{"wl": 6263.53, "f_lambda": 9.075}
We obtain 1.5 angstrom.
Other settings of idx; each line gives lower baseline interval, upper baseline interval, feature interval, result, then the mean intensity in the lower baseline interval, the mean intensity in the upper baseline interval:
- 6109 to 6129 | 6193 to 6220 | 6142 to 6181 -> 0.6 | 9.59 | 8.96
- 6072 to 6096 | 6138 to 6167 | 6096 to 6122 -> -1.2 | 9.07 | 9.08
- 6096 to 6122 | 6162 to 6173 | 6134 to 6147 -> 0.1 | 9.49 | 9.01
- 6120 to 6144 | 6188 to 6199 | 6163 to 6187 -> 0.0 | 9.09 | 9.1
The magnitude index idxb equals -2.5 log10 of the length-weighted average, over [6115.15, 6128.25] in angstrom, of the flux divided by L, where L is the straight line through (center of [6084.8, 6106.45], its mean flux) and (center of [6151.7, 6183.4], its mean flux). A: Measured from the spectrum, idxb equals -0.03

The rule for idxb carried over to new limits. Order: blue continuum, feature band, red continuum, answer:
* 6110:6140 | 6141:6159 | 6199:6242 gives 0.00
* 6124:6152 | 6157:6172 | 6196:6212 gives 0.02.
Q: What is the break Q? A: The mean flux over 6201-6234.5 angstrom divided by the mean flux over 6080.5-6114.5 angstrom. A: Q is 1.0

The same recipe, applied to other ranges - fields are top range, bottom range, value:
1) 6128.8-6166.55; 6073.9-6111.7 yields 0.99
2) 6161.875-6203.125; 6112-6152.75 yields 0.98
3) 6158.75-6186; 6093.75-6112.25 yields 0.97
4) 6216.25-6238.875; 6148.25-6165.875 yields 1.01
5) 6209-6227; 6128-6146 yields 0.98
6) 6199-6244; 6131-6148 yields 0.98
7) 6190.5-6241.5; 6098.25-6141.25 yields 0.97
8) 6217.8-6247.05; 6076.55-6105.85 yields 1.02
